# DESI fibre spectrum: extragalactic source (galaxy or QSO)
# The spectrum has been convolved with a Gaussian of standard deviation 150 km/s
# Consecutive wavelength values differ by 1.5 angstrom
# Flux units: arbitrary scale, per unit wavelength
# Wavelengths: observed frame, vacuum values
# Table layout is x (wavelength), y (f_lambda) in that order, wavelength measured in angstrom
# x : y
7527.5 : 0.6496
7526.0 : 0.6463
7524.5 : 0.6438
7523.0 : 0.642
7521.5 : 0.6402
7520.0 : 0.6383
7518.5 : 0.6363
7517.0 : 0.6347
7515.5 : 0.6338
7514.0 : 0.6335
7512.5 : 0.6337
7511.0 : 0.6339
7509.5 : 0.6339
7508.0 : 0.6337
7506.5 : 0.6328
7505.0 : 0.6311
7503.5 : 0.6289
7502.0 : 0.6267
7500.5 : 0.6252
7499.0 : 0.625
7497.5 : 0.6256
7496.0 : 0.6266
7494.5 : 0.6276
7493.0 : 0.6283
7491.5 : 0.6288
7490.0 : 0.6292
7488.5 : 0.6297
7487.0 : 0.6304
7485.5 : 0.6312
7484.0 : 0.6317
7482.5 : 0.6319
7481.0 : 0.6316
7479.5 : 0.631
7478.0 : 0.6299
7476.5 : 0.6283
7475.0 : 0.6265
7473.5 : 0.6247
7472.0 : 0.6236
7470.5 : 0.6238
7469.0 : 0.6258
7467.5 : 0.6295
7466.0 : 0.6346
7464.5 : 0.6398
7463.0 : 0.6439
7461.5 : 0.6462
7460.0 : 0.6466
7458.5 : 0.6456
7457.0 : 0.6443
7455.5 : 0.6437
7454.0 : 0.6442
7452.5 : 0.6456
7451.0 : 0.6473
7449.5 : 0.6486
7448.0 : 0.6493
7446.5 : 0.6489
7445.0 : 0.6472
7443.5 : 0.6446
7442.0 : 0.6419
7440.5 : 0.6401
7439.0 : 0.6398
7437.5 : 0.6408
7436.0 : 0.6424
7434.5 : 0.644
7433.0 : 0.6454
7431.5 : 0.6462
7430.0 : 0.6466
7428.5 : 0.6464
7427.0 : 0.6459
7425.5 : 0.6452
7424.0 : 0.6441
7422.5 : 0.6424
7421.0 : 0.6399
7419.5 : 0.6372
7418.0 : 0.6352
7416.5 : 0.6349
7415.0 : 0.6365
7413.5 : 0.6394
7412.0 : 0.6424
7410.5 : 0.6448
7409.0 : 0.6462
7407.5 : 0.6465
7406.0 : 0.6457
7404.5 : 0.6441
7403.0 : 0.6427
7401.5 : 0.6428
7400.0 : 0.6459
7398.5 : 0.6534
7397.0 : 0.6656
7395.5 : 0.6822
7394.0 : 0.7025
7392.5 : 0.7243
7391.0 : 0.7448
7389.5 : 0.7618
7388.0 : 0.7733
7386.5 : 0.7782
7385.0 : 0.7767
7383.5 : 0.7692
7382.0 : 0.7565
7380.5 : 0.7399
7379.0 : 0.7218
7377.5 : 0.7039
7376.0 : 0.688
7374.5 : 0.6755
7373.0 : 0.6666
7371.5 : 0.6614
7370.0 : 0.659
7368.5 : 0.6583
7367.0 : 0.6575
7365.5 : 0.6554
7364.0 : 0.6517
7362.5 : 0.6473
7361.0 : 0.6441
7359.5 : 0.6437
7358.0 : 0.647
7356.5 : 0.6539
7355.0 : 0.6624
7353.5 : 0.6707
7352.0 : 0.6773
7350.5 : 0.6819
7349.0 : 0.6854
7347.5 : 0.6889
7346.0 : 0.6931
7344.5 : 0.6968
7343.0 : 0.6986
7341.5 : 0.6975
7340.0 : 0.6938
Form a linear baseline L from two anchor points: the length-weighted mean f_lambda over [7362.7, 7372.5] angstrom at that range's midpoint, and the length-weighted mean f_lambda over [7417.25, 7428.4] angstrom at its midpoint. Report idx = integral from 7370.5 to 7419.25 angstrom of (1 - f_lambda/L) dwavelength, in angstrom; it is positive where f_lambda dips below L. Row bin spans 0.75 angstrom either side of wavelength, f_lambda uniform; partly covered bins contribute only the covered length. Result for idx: -2.8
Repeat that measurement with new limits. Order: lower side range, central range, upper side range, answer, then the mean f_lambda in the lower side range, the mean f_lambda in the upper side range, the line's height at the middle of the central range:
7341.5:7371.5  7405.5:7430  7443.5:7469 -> 0.4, 0.668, 0.644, 0.653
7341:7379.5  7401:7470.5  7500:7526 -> 1.2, 0.672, 0.635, 0.654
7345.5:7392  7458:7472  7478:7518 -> 0.2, 0.694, 0.63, 0.647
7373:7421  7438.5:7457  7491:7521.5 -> 0.4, 0.686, 0.631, 0.661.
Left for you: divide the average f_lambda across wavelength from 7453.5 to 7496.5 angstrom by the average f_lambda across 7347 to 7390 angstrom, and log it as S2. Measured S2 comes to 0.9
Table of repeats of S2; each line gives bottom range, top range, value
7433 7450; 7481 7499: 0.98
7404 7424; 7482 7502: 0.98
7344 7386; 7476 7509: 0.92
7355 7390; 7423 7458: 0.93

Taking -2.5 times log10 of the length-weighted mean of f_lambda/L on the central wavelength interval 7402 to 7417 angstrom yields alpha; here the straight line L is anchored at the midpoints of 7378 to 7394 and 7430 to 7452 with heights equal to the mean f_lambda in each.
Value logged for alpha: 0.102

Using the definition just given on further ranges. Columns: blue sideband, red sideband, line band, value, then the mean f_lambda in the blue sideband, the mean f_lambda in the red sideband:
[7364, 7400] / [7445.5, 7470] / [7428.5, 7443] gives 0.029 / 0.705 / 0.643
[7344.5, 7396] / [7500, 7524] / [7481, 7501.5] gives 0.024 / 0.694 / 0.634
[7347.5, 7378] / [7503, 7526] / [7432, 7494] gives 0.014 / 0.665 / 0.636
